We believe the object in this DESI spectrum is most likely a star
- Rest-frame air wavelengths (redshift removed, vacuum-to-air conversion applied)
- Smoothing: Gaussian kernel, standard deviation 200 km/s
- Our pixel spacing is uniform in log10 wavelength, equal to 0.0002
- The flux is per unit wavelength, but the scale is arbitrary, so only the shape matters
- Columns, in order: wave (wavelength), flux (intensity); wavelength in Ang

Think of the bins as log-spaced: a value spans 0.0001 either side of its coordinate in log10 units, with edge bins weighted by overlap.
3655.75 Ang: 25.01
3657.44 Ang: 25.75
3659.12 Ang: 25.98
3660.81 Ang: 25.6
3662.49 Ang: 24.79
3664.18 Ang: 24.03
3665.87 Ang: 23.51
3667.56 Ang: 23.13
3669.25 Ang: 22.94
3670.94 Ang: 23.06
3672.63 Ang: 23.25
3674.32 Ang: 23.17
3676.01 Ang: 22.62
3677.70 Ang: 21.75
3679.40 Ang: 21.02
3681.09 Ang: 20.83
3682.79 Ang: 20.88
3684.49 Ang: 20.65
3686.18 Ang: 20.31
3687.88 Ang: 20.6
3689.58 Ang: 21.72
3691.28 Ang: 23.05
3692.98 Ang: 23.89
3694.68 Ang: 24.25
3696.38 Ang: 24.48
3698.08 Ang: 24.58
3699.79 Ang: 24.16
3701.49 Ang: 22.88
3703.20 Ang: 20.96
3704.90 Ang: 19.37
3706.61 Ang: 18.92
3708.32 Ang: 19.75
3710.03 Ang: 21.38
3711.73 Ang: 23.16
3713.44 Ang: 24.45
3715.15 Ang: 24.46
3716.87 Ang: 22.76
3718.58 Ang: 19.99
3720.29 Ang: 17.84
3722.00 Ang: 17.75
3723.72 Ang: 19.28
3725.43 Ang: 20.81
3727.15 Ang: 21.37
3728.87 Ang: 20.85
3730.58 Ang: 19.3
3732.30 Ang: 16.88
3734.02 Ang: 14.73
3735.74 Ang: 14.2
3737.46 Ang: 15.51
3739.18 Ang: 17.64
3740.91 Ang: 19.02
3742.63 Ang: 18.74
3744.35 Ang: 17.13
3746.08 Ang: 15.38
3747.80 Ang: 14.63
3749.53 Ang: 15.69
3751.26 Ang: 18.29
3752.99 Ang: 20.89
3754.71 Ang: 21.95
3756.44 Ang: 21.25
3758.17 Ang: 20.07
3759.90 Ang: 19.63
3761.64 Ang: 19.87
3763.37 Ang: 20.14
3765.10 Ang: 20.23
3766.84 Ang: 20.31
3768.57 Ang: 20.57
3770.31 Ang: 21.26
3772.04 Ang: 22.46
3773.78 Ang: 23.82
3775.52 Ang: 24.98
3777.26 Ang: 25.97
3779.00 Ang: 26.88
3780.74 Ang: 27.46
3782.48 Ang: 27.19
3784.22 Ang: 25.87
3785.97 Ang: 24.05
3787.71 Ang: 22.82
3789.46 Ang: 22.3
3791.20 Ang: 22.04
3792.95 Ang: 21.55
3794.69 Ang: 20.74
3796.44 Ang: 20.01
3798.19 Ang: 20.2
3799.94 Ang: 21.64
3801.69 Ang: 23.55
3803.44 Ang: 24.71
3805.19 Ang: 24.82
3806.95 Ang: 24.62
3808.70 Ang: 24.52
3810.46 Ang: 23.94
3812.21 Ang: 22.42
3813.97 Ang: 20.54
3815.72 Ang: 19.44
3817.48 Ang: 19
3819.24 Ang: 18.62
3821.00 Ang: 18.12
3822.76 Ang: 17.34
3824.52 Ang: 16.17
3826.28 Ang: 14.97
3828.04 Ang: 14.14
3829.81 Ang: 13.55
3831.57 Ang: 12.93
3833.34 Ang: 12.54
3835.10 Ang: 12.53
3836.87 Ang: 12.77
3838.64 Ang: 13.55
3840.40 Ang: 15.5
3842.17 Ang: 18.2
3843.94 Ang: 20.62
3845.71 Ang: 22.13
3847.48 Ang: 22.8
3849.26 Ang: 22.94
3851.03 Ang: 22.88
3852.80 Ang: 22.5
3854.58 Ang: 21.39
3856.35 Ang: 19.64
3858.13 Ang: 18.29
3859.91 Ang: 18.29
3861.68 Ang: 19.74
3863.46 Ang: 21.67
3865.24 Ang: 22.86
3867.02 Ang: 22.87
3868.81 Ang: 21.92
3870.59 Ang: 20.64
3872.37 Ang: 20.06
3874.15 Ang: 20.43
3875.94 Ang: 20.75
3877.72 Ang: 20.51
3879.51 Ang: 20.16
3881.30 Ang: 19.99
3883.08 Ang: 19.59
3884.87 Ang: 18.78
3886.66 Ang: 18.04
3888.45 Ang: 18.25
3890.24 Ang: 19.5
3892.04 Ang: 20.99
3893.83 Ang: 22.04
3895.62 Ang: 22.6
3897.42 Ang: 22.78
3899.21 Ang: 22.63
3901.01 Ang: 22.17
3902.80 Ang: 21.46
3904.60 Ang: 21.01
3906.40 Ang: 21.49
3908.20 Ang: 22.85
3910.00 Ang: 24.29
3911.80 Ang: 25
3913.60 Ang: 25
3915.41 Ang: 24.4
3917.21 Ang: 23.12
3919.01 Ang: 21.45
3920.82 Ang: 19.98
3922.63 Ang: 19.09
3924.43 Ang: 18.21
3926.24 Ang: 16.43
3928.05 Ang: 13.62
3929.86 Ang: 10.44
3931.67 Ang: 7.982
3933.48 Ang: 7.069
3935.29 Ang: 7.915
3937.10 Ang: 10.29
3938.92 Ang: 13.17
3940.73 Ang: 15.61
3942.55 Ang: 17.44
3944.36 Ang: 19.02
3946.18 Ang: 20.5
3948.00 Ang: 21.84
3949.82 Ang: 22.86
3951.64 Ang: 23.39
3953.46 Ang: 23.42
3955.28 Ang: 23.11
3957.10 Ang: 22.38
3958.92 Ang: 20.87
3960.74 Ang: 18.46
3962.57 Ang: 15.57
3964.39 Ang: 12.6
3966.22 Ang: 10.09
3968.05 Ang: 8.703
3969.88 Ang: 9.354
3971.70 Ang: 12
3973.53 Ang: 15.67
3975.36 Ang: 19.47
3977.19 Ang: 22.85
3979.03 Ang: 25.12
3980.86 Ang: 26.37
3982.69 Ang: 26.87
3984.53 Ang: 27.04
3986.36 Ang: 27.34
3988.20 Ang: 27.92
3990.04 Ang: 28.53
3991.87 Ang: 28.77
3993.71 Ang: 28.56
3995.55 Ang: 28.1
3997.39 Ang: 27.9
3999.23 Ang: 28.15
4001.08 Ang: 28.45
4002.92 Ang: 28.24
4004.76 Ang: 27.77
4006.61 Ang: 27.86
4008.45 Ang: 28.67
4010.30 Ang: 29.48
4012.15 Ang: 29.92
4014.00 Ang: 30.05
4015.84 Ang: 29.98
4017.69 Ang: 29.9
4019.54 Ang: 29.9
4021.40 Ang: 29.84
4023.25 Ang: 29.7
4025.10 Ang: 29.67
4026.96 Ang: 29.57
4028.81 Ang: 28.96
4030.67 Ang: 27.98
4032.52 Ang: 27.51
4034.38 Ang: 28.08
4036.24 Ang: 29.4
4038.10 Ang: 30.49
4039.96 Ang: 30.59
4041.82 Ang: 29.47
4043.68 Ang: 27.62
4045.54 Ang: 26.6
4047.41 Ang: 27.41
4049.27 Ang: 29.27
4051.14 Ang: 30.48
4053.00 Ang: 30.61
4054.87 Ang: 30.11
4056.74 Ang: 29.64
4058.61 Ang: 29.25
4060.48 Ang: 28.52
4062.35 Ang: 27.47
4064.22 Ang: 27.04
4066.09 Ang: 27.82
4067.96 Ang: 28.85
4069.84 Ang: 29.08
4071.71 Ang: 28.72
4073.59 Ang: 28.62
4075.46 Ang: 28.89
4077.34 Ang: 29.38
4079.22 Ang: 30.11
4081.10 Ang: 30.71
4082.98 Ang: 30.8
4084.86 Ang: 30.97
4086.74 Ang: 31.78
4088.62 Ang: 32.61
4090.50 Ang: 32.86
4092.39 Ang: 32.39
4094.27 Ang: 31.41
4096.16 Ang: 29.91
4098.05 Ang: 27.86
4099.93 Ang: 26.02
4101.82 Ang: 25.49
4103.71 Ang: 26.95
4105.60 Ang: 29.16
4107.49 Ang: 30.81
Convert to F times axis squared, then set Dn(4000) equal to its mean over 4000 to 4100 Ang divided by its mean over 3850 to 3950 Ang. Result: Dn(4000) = 1.6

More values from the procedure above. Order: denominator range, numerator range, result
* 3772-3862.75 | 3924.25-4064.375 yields 1.28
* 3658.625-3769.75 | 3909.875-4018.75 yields 1.18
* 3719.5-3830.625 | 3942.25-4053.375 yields 1.39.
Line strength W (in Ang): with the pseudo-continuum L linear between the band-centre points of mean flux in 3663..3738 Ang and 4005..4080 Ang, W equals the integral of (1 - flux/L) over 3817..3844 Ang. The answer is 9.8 Ang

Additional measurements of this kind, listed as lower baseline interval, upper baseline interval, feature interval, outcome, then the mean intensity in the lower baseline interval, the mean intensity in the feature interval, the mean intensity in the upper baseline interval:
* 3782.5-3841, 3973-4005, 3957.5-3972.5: 6.88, 19.6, 13.8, 26.4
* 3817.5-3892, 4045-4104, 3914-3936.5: 6.24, 18.8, 15.9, 29.3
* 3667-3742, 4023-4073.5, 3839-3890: 8.93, 21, 20.3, 28.9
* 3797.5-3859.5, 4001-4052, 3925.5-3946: 9.75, 19.2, 12.9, 29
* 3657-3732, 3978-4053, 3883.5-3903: 3.99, 22.1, 20.8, 28.6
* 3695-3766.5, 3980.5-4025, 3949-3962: 2.49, 19.8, 21.9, 28.6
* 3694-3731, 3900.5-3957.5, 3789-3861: 2.50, 21.5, 19.5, 18.9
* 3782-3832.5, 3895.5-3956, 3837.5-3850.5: 0.53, 20.7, 19.4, 19.1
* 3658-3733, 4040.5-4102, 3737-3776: 6.17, 22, 19.5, 29.4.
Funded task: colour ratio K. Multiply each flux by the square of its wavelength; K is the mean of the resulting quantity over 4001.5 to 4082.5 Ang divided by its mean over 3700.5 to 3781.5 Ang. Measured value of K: 1.68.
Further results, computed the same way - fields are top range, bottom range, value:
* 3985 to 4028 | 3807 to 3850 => 1.76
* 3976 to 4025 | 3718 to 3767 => 1.73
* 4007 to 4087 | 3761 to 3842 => 1.62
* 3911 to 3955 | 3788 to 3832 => 0.94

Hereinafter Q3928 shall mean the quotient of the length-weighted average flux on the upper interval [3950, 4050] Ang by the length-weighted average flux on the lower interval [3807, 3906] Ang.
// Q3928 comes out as 1.30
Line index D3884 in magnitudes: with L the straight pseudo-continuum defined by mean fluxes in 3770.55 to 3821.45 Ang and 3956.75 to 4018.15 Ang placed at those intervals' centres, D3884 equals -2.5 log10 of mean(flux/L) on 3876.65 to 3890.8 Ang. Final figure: 0.20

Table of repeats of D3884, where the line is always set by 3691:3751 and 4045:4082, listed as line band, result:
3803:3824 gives 0.05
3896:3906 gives 0.12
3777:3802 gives -0.08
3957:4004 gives 0.21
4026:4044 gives -0.03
